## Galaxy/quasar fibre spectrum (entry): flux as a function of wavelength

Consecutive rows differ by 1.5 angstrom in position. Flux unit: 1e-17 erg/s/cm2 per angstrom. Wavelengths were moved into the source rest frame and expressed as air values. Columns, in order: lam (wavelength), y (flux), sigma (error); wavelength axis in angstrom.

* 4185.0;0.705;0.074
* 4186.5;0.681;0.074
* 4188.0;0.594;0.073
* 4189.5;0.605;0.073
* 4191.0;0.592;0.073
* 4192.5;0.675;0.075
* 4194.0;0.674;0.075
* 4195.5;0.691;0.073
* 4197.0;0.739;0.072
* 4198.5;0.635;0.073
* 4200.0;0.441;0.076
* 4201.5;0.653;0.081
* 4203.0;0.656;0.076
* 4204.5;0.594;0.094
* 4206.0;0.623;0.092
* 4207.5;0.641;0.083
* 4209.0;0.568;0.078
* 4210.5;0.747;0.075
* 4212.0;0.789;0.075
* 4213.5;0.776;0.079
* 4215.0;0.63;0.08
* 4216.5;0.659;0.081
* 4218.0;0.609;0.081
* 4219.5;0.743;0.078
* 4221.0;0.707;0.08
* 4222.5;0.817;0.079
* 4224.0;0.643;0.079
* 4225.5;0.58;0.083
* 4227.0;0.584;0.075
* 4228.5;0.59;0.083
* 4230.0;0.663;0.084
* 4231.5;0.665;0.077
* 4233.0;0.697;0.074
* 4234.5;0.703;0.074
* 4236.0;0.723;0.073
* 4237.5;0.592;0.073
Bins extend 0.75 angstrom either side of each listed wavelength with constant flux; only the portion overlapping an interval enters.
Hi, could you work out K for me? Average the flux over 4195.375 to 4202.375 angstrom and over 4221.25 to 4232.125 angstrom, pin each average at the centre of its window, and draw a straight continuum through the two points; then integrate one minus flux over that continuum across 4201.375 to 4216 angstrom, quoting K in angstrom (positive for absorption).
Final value -0.7 angstrom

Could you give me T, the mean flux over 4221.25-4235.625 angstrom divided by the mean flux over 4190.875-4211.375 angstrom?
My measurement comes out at 1.0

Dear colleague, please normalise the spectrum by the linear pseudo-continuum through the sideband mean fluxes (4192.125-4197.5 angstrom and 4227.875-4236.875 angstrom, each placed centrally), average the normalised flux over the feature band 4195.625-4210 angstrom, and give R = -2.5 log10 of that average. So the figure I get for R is 0.11 mag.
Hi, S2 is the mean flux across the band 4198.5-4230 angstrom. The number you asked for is 0.652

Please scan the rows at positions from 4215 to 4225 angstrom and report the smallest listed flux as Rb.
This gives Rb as 0.609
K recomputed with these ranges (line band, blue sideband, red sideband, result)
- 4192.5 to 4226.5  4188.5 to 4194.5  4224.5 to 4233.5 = -1.8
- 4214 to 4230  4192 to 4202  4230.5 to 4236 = 0.4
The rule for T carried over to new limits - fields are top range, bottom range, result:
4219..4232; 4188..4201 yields 1.05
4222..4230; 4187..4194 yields 1.02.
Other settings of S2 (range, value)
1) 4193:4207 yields 0.635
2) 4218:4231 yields 0.663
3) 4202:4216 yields 0.669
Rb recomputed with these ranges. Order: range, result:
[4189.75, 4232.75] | 0.441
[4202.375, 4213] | 0.568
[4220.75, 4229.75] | 0.58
